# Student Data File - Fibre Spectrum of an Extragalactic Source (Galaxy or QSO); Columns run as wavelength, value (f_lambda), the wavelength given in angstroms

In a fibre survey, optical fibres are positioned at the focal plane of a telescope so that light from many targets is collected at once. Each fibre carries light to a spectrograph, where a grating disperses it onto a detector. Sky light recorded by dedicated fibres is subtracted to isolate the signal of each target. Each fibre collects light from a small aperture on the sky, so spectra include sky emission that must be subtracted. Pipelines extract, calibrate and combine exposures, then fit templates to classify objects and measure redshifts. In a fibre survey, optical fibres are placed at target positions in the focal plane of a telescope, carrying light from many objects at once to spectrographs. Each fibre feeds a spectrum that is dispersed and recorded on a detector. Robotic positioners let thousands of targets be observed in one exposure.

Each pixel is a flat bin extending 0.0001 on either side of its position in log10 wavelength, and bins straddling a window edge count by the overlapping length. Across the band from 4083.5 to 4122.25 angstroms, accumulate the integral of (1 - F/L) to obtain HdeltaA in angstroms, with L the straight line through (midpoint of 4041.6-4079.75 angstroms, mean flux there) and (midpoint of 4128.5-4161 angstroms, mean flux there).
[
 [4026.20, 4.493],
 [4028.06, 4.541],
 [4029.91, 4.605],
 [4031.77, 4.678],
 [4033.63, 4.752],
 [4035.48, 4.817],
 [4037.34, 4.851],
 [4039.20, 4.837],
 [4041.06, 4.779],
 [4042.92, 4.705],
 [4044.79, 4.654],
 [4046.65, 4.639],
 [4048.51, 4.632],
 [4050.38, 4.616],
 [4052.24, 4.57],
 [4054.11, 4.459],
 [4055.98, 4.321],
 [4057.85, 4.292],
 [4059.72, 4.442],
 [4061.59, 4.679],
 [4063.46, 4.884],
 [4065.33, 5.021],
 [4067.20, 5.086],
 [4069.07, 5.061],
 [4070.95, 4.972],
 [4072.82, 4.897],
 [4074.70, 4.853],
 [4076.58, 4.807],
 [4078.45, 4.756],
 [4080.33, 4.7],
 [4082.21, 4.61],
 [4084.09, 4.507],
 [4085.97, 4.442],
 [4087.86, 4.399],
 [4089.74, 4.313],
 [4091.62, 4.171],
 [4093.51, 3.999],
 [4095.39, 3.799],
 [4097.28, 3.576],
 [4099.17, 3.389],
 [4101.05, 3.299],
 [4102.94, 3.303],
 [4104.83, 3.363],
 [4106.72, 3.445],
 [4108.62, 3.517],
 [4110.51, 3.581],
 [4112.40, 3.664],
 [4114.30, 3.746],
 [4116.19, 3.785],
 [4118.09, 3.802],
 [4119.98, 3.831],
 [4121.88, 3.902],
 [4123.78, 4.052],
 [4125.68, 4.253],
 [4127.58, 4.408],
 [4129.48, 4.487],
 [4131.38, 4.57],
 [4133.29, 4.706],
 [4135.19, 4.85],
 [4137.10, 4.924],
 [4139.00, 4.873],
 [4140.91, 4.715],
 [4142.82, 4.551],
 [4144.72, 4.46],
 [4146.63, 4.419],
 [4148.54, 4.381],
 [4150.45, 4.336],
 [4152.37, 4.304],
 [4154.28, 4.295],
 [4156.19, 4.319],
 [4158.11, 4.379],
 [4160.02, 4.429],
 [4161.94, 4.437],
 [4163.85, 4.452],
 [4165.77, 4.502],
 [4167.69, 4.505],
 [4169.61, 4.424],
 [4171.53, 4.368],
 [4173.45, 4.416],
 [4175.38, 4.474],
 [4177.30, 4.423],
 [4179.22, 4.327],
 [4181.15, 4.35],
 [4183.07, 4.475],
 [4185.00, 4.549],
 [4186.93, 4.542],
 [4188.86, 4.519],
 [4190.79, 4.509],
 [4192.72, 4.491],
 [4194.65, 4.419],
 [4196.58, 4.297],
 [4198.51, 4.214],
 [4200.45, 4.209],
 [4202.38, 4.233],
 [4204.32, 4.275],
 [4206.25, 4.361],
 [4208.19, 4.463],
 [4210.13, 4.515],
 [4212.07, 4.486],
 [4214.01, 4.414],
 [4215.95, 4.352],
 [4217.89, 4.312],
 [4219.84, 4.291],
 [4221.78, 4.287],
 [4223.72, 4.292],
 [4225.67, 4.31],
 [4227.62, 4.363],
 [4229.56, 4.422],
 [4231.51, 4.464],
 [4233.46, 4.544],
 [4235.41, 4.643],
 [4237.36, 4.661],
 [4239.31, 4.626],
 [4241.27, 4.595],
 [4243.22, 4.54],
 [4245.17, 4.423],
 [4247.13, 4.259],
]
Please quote 7.0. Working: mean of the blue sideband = 4.72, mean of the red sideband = 4.53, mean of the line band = 3.79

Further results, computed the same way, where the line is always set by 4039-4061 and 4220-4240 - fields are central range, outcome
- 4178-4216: 0.6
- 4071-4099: 0.9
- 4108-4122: 2.5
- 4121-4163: 0.5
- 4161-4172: 0.1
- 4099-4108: 2.3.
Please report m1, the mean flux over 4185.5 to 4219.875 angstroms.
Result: 4.39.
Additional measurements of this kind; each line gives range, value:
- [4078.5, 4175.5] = 4.21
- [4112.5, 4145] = 4.33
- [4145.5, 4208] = 4.4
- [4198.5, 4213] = 4.35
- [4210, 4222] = 4.38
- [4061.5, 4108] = 4.32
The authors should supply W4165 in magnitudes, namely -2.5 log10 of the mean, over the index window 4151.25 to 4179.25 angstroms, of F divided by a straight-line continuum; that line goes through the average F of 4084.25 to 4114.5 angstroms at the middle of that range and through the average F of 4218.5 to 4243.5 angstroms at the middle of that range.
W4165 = -0.07 mag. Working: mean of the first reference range 3.77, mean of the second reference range 4.46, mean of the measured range 4.41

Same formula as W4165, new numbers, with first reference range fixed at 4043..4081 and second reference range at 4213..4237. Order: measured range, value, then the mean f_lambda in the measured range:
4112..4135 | 0.114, 4.14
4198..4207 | 0.046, 4.26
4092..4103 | 0.274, 3.61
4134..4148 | -0.027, 4.68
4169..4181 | 0.024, 4.4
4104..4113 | 0.300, 3.51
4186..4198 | 0.002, 4.45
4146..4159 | 0.048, 4.34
